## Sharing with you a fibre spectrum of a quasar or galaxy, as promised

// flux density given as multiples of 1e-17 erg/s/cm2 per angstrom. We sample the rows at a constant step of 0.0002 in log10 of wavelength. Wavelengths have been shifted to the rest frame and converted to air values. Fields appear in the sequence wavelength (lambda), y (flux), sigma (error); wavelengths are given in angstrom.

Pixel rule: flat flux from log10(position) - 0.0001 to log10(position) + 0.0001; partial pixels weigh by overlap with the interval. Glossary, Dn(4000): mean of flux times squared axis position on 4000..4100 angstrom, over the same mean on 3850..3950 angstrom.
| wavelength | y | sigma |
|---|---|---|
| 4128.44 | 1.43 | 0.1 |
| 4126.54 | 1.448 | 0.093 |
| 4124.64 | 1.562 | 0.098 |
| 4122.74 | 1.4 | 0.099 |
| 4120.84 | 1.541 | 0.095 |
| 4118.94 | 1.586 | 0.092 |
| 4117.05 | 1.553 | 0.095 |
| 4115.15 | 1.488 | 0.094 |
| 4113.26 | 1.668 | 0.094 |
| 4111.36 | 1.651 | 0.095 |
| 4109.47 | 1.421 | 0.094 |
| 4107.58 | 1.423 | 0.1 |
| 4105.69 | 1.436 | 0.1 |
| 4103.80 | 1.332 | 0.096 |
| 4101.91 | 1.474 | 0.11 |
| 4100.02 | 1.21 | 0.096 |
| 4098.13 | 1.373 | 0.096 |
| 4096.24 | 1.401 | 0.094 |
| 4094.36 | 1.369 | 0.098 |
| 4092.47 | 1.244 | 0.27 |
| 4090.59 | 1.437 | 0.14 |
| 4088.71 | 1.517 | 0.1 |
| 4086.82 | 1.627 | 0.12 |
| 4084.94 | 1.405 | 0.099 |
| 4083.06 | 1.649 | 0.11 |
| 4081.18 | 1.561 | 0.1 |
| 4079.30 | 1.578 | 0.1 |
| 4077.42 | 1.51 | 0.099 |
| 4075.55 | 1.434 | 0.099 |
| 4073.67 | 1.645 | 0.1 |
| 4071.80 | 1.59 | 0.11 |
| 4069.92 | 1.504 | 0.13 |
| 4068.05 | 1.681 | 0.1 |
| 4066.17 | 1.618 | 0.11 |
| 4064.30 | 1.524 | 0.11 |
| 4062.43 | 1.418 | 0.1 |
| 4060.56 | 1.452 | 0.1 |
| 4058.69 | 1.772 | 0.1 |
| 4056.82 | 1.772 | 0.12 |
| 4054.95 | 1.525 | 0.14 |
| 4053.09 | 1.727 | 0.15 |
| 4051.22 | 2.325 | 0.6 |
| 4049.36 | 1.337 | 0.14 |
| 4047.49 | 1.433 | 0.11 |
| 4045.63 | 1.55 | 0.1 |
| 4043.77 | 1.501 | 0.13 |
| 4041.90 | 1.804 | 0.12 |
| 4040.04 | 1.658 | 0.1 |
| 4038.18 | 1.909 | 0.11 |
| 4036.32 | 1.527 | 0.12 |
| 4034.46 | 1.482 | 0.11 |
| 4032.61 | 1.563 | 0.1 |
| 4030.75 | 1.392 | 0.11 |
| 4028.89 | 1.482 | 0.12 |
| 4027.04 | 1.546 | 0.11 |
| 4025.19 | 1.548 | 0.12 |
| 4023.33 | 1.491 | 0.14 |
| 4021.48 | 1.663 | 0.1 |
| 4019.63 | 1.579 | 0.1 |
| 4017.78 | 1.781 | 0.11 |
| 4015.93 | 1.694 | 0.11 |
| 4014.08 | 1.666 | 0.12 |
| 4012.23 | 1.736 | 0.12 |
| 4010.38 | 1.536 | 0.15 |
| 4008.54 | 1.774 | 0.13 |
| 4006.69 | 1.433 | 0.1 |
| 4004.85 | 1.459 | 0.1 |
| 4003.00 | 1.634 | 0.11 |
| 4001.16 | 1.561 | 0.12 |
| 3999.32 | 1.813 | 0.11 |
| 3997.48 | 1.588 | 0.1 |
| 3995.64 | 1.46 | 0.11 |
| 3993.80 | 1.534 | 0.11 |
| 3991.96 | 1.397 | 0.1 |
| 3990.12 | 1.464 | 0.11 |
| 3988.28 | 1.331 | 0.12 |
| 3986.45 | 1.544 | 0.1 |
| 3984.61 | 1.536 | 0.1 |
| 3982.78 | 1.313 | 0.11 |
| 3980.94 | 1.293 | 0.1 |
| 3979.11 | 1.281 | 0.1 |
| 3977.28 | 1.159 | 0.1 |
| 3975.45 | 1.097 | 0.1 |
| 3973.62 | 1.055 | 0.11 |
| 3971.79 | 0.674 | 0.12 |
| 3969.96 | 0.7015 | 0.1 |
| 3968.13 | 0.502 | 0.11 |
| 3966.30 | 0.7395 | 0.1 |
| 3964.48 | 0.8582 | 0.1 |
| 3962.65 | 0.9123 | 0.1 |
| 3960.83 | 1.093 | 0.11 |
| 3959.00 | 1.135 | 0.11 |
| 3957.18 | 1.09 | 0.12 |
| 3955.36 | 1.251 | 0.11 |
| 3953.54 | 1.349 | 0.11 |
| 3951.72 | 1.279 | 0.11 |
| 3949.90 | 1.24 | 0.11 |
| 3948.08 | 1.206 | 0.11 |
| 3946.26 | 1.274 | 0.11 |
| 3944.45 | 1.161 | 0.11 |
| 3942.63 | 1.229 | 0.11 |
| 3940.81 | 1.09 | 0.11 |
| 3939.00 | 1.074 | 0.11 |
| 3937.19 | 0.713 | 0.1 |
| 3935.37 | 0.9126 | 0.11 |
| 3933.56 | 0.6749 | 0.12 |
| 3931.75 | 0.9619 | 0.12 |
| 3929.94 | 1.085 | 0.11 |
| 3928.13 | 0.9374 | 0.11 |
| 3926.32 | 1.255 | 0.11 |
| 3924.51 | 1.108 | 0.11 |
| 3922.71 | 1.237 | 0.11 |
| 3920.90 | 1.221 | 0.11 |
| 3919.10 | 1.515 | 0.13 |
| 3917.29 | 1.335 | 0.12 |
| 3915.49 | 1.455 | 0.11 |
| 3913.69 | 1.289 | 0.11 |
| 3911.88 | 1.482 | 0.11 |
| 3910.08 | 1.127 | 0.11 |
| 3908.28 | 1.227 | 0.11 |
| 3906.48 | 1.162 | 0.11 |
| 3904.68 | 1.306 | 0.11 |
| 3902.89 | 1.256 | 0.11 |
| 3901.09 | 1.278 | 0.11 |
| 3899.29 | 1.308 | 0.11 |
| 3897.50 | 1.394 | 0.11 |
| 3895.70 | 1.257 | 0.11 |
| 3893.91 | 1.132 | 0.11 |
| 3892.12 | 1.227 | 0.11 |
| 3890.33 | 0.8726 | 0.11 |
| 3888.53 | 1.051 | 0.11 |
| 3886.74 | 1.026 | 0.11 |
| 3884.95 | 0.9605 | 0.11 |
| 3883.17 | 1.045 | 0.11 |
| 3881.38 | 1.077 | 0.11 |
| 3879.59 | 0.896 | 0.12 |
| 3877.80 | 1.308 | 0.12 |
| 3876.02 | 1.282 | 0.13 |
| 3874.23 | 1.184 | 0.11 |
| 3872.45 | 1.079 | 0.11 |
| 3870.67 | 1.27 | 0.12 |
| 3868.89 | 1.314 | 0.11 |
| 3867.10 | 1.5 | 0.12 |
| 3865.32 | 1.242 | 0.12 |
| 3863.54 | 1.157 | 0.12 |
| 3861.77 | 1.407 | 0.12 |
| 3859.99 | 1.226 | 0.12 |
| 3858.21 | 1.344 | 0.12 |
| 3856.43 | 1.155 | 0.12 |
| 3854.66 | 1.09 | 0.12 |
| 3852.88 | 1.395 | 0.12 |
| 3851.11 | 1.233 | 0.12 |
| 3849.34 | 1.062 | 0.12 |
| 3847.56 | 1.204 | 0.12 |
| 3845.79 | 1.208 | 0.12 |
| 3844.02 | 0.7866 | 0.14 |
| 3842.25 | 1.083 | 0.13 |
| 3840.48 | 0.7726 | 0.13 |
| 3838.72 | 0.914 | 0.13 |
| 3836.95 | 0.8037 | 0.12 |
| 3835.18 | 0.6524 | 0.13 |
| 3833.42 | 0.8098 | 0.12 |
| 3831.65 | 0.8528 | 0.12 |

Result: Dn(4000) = 1.43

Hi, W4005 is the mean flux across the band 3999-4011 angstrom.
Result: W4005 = 1.59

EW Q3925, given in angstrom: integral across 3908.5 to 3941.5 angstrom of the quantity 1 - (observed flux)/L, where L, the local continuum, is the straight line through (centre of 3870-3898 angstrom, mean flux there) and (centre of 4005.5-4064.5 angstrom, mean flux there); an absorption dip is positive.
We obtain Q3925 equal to 3.0 angstrom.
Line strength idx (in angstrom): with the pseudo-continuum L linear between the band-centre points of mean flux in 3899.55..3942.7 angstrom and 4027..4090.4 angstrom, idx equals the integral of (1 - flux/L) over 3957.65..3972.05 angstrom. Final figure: 5.0 angstrom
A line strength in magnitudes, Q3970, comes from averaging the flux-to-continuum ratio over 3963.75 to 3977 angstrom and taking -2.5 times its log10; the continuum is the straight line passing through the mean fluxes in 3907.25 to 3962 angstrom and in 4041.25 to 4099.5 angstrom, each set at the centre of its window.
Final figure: 0.474 mag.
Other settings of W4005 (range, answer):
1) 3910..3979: 1.09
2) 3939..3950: 1.19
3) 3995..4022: 1.63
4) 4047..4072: 1.62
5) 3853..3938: 1.18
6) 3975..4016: 1.49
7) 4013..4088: 1.6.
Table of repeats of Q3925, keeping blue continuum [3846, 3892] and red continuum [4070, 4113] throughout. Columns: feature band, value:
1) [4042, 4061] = -3.12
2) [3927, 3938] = 3.23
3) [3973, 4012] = -3.15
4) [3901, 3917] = -0.78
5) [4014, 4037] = -3.06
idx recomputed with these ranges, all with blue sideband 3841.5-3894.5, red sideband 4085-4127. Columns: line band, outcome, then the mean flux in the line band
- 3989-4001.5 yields -2.1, 1.54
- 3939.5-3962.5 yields 1.4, 1.19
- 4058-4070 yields -1.4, 1.57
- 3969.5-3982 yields 2.4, 1.05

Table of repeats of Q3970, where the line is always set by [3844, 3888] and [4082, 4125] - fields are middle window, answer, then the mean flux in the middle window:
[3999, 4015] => -0.19 mag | 1.62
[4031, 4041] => -0.16 mag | 1.61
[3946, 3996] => 0.13 mag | 1.17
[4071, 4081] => -0.09 mag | 1.55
